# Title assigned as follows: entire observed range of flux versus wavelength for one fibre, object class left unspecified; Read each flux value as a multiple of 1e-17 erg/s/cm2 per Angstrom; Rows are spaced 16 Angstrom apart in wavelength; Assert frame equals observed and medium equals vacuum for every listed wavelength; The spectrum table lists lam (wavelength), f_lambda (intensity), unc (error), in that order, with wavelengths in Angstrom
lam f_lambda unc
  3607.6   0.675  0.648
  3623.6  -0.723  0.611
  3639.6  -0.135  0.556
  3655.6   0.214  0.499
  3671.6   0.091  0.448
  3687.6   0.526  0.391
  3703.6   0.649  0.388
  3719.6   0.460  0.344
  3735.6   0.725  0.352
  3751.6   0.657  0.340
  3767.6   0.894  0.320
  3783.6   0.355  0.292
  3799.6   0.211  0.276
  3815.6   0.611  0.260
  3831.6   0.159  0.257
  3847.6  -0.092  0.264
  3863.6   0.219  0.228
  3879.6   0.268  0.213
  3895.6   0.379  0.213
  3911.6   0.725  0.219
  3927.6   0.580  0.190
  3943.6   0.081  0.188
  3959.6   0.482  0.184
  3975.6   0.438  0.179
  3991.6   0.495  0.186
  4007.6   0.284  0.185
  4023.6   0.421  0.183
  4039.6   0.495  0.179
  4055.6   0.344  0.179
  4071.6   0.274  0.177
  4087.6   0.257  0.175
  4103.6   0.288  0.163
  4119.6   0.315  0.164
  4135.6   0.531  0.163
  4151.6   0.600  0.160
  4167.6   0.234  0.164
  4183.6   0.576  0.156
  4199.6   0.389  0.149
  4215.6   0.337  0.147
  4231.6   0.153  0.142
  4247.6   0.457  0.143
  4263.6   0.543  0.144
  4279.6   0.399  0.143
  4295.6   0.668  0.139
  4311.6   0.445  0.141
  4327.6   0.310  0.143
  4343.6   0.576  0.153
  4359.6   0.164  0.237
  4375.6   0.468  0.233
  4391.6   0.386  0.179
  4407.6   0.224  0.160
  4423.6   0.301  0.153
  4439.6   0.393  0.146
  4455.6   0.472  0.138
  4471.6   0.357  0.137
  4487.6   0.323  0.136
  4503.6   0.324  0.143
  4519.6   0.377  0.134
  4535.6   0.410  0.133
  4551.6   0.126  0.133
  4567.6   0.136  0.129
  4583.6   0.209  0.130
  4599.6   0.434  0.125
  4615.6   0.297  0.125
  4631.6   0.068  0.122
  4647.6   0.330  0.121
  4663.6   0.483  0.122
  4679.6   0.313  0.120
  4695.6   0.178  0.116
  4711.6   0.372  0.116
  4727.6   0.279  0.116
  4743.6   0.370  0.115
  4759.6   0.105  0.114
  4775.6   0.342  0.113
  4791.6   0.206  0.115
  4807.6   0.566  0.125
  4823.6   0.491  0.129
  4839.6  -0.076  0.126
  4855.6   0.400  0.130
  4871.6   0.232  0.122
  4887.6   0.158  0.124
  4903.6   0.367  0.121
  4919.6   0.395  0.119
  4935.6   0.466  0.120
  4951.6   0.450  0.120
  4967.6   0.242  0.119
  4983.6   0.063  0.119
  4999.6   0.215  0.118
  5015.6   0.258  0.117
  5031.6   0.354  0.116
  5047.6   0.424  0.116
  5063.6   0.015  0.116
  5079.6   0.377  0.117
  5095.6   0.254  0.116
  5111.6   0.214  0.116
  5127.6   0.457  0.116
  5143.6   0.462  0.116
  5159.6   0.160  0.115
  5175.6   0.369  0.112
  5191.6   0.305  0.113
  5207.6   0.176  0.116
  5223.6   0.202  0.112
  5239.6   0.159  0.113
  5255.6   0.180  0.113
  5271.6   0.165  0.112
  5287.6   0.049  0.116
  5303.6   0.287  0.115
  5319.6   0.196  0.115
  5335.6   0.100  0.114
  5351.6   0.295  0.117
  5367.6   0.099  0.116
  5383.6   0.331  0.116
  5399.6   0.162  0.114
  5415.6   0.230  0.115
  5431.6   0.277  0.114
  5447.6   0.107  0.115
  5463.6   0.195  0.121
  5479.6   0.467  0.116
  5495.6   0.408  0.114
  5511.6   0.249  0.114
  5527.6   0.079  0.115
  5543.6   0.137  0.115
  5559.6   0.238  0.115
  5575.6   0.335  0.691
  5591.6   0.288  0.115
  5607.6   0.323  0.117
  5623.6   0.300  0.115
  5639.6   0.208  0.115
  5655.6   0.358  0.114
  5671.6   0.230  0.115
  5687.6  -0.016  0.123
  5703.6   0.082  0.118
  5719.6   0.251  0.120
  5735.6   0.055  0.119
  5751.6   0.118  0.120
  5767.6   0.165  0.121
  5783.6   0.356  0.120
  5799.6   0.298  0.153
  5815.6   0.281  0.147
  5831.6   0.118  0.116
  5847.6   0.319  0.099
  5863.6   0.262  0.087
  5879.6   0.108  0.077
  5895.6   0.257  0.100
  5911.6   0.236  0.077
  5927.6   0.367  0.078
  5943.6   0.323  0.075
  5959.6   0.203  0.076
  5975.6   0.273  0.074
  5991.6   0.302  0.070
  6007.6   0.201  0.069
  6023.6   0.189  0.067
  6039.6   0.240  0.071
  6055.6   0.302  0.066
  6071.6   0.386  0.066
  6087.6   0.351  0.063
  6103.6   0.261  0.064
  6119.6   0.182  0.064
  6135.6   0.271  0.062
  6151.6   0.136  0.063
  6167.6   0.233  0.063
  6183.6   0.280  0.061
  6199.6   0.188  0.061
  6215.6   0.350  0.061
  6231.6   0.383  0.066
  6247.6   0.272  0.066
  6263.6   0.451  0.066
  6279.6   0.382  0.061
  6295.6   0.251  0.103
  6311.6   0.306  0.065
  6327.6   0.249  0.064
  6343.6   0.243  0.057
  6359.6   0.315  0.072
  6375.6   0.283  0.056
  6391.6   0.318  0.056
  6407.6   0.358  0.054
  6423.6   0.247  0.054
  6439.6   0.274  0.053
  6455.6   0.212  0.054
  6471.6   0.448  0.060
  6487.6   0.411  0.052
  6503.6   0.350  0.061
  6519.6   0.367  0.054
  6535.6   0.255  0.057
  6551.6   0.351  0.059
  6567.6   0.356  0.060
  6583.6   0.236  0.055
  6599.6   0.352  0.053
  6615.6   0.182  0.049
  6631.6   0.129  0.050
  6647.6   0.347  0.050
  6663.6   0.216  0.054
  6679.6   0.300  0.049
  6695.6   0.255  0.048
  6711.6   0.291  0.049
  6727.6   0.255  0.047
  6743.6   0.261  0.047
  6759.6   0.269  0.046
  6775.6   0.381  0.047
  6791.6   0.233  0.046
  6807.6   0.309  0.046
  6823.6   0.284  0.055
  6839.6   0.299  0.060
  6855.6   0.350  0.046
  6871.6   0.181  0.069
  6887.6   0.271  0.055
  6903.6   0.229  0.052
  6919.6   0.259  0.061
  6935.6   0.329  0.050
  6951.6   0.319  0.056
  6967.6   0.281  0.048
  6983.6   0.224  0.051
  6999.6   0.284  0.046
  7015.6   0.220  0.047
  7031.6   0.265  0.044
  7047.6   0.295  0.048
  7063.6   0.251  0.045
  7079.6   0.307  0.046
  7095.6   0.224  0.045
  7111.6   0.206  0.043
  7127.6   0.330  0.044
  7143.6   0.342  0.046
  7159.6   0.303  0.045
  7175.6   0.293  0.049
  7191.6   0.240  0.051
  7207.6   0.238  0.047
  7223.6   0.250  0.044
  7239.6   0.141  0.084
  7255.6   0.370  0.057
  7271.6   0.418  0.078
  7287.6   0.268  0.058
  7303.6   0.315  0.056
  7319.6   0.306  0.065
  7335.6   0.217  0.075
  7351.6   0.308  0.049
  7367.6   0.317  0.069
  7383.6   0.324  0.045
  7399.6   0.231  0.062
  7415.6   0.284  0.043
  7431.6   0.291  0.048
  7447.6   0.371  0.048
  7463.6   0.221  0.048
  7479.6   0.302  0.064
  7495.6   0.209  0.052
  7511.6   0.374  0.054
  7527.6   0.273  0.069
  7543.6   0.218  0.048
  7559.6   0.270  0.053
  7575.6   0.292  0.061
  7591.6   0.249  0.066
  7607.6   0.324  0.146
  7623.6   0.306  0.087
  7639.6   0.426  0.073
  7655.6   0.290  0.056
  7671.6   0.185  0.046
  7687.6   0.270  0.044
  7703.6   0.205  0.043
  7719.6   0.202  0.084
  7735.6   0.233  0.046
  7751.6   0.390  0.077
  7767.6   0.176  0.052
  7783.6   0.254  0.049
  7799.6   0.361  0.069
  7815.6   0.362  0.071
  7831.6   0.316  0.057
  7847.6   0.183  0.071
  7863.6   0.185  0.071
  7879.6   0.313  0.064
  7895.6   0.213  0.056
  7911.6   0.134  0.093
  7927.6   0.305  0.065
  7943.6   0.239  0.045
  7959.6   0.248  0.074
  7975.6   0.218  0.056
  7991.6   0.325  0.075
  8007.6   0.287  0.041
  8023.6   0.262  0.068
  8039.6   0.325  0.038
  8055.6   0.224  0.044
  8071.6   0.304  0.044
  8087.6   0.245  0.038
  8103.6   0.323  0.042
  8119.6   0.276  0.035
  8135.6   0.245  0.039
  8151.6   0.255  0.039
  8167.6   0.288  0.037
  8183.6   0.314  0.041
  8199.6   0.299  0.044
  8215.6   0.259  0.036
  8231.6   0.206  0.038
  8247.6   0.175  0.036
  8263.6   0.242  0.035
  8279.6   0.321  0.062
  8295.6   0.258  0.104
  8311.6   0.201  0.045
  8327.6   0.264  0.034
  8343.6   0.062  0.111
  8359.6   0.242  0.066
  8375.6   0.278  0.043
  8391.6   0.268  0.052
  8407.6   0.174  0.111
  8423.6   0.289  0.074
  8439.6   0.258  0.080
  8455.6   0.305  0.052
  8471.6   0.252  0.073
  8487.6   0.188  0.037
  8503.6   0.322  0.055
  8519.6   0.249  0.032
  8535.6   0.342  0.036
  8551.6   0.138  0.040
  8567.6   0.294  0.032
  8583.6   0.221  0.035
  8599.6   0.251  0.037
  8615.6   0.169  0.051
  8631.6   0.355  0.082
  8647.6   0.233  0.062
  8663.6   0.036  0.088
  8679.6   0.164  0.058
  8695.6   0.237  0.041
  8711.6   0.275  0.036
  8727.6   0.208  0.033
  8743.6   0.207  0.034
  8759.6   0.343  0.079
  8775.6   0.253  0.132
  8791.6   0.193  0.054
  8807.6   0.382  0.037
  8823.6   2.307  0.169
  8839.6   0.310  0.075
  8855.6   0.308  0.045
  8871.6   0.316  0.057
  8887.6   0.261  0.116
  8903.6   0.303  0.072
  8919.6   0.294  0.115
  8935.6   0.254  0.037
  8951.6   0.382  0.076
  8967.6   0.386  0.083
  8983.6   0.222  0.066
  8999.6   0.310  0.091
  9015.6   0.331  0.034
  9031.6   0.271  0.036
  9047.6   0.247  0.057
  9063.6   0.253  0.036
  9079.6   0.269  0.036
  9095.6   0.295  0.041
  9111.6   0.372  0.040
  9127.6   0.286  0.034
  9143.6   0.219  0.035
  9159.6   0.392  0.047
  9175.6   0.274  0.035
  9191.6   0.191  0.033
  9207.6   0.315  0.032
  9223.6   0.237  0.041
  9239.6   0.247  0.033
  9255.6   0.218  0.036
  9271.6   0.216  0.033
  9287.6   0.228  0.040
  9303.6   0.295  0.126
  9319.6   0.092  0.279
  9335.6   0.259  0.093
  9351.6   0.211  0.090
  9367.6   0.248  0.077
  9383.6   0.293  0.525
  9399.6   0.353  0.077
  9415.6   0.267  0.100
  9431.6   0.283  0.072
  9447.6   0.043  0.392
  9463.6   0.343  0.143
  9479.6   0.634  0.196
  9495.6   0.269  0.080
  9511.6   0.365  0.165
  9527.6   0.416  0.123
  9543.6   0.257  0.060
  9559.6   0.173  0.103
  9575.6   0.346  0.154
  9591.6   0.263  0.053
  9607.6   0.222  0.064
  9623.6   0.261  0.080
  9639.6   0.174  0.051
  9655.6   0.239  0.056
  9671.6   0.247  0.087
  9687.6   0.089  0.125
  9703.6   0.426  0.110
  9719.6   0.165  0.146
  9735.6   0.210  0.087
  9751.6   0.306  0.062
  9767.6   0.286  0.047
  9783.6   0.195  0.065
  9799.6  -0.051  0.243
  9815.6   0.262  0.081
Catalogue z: 1.366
